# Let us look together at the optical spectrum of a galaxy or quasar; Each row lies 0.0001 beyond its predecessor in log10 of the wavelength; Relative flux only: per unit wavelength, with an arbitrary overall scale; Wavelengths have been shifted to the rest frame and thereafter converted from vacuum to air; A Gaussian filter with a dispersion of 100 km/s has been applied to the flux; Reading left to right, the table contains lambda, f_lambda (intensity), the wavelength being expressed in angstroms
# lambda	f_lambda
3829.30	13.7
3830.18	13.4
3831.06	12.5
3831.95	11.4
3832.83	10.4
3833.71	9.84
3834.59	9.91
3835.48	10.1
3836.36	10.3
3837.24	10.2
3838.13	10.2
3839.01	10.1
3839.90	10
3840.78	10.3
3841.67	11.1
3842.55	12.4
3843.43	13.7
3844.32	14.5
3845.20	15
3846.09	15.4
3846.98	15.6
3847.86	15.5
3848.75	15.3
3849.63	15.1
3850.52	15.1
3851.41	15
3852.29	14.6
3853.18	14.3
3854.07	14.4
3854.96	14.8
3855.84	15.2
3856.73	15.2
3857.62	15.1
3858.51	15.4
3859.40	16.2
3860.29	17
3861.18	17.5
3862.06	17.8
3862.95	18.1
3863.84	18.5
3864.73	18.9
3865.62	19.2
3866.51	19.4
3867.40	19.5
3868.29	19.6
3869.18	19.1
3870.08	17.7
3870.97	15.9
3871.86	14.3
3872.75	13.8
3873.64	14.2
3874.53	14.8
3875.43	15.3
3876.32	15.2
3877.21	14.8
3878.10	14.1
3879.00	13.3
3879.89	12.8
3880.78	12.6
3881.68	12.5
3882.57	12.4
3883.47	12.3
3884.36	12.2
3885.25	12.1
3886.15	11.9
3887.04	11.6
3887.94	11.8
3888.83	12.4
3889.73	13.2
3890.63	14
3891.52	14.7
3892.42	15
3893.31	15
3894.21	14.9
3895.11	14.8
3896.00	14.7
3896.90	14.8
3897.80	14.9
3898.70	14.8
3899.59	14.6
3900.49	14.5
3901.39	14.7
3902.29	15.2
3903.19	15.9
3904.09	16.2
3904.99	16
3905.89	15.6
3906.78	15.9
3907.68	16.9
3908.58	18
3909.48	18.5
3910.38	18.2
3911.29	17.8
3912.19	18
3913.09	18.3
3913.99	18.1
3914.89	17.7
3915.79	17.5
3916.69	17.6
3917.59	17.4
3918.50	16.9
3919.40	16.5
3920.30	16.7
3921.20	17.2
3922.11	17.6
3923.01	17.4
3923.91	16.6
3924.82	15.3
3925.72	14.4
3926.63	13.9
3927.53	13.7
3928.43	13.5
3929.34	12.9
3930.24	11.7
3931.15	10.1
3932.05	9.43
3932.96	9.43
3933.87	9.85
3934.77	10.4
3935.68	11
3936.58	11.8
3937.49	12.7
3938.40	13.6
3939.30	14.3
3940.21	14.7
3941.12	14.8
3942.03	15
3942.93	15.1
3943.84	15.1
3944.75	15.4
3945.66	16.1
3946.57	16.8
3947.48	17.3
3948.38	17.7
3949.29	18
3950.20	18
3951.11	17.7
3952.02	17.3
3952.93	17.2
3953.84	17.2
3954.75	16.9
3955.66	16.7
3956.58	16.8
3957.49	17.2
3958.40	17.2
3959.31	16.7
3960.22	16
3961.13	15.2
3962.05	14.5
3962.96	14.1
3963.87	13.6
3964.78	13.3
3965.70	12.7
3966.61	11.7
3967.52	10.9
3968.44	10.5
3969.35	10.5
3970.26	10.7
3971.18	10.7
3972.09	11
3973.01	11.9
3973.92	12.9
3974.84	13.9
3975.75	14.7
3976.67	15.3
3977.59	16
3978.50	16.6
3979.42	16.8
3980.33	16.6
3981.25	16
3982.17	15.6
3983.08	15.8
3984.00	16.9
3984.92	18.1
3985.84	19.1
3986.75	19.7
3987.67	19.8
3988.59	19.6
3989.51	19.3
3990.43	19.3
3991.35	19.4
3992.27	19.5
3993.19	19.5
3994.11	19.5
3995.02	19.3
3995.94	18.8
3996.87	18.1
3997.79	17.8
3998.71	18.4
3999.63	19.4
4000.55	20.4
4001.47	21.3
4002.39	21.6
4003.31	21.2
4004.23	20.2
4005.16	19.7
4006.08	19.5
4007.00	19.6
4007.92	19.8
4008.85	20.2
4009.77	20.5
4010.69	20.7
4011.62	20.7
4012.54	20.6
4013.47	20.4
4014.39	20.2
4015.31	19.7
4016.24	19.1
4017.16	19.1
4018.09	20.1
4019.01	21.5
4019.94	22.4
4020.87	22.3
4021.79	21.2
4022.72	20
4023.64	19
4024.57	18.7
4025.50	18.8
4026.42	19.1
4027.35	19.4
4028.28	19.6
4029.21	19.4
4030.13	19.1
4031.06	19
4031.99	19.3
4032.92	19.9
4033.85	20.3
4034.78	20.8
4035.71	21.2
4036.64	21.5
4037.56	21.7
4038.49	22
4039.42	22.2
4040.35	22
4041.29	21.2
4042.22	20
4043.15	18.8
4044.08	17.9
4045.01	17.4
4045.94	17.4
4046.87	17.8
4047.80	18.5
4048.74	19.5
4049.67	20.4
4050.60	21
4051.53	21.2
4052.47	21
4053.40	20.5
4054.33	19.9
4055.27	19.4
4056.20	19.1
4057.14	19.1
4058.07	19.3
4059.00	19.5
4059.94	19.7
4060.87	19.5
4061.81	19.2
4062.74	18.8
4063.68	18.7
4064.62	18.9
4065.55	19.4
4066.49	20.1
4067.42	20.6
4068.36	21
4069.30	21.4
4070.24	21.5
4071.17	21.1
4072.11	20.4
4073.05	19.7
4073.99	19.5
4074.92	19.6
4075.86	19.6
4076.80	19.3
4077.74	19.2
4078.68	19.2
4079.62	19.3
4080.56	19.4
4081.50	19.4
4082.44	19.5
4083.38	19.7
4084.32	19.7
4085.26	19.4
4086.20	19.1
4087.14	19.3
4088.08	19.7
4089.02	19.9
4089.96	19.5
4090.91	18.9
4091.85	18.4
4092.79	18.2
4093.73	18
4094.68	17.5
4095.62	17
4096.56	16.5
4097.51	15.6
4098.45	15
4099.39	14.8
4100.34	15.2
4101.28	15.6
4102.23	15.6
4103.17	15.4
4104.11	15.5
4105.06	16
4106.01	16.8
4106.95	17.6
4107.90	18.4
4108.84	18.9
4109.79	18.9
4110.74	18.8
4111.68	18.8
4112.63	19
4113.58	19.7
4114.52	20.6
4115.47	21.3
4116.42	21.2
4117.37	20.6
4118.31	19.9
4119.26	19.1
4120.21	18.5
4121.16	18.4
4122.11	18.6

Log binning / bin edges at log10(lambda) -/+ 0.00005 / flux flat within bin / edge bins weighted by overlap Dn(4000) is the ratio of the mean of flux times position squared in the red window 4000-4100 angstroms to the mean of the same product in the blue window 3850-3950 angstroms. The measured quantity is 1.4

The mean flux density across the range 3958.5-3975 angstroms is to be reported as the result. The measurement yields 12.9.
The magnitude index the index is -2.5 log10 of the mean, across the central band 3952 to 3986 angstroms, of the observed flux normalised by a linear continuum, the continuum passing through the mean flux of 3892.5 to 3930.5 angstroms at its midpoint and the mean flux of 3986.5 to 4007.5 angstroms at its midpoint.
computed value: 0.24 mag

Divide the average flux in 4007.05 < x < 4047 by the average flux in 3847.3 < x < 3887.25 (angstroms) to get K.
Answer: 1.31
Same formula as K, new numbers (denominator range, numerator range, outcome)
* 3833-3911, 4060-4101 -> 1.30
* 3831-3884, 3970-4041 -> 1.31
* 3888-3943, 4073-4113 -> 1.21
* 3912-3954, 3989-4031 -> 1.31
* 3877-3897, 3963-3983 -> 1.01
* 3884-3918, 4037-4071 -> 1.29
